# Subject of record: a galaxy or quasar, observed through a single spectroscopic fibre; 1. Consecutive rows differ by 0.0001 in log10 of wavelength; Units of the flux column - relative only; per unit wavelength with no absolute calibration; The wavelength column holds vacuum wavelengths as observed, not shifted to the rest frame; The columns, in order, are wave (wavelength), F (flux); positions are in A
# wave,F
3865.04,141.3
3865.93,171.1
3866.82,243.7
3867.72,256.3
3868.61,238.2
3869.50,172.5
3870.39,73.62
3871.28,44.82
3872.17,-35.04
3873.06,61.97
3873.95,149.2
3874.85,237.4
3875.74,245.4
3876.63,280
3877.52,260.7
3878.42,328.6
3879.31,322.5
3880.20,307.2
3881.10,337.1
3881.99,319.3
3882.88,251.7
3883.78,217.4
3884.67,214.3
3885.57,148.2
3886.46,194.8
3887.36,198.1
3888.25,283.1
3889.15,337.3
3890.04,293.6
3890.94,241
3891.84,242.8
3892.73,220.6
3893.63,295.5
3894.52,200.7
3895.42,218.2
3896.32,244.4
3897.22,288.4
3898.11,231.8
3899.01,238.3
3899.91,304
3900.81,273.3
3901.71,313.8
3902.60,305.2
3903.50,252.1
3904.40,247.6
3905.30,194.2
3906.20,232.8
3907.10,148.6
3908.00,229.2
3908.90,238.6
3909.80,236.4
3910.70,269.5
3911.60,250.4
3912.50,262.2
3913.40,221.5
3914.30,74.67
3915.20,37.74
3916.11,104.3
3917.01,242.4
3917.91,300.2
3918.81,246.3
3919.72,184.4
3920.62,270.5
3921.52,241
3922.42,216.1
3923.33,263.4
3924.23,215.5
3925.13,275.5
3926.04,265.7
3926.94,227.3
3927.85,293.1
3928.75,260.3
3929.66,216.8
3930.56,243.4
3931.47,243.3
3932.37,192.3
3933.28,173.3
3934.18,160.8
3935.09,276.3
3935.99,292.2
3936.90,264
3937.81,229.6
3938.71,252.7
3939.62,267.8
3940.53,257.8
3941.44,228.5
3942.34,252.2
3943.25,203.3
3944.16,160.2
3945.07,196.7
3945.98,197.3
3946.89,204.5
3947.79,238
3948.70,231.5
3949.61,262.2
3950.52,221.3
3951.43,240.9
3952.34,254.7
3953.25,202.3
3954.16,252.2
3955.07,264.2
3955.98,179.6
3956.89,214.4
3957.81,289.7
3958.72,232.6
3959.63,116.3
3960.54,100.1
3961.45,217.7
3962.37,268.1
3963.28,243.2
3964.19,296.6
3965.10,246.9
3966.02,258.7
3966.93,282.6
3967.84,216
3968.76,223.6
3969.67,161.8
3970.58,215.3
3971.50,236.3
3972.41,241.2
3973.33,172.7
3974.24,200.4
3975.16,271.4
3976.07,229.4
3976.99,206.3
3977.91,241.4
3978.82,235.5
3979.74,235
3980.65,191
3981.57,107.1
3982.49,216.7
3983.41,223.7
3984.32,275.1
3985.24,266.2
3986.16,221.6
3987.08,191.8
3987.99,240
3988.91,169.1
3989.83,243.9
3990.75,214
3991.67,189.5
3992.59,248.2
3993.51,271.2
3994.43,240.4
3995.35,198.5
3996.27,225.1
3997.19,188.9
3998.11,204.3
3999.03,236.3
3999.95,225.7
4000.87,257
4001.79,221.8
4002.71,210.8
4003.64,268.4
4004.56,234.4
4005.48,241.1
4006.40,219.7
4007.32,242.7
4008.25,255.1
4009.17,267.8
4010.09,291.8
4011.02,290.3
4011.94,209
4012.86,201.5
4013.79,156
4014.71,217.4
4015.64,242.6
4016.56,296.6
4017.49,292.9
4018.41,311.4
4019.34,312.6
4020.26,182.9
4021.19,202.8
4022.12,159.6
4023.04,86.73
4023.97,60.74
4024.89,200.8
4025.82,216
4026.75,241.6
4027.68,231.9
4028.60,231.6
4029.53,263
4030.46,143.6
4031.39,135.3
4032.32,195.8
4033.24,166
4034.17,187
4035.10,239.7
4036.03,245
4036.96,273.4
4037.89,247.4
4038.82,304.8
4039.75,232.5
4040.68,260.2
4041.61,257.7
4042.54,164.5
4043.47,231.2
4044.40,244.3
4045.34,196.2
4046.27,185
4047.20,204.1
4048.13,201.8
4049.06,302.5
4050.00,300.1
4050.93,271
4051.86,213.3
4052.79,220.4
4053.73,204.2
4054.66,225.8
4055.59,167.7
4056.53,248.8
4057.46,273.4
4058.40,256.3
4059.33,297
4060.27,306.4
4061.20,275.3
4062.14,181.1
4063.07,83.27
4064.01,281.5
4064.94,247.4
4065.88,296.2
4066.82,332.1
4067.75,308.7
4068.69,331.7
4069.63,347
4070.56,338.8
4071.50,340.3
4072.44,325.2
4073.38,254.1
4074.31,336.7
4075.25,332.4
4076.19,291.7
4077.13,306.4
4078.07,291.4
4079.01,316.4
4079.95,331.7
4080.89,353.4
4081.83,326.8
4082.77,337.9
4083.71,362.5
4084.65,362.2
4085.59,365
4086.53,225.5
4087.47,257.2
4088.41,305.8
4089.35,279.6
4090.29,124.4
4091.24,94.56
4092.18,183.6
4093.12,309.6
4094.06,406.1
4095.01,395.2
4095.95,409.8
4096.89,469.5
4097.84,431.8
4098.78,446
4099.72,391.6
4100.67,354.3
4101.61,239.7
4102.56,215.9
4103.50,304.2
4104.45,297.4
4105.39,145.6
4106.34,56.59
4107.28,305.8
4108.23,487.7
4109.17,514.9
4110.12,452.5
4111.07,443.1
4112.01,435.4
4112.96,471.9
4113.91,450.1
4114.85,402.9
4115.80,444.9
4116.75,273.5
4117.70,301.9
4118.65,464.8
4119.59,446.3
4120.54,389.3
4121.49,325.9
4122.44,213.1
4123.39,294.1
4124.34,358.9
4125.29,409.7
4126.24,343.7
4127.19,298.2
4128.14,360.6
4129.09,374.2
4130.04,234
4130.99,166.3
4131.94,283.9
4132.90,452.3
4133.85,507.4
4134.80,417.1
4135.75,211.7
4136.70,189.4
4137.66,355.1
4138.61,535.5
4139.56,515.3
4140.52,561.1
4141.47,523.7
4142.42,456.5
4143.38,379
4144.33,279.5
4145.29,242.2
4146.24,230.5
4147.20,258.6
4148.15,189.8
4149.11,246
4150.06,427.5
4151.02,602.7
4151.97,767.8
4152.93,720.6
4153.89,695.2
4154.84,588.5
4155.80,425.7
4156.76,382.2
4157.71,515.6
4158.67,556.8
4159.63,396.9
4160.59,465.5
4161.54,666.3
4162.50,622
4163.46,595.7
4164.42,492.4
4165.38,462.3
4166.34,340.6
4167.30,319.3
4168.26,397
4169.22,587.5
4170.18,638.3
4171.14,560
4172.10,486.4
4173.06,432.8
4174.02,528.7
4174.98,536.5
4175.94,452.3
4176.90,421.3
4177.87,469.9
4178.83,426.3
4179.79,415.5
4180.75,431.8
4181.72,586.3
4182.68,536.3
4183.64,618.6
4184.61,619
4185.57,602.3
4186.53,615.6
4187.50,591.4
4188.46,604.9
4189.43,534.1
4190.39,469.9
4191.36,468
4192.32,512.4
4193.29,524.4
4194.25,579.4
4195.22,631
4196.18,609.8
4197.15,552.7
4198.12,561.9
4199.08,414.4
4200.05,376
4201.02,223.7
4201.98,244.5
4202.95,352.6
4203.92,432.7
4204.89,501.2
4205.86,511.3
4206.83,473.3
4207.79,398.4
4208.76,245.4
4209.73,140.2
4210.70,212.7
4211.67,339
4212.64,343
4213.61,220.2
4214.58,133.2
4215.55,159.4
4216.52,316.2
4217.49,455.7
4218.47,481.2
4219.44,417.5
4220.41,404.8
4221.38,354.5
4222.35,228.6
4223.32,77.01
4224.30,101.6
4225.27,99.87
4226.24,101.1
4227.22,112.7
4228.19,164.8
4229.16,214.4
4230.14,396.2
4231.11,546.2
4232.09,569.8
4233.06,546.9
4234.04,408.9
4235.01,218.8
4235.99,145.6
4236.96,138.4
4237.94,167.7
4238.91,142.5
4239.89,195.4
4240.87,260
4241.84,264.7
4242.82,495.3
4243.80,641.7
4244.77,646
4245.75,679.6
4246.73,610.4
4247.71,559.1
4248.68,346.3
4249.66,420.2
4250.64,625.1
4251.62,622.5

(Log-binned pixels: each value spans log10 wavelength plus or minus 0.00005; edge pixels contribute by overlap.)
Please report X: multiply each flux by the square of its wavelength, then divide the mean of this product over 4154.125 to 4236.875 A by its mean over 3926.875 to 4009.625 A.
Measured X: 2.07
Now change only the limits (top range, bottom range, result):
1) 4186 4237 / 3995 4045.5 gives 1.80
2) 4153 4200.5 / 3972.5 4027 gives 2.53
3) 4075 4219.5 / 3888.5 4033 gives 1.95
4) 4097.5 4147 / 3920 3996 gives 1.71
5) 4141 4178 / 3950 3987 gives 2.31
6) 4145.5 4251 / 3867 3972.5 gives 2.12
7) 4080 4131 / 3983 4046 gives 1.57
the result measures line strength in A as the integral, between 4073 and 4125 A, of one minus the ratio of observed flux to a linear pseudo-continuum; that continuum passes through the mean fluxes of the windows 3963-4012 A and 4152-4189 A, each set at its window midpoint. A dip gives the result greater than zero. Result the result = 9.5 A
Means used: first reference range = 230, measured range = 335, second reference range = 524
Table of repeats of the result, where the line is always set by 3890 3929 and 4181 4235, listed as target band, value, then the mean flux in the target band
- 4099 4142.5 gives -1.5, 362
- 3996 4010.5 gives 2.5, 237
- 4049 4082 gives 4.1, 280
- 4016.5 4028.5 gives 3.4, 213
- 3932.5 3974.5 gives 5.4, 226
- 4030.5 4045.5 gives 4.1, 222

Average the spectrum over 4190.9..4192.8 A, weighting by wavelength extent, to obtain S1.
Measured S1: 492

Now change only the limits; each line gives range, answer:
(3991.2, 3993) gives 218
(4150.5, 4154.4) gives 693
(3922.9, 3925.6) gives 252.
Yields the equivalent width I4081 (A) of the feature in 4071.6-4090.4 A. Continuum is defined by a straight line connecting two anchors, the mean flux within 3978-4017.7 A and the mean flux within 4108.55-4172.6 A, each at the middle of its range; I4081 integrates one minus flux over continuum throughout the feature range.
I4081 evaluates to 1.9 A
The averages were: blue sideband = 229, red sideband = 425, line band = 309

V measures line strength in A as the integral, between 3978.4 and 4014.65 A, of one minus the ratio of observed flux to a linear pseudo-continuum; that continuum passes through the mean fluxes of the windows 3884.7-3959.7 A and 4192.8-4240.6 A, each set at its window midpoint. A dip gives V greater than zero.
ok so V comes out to 4.4 A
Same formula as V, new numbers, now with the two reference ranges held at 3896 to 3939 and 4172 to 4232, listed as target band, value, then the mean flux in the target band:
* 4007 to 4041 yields 8.4 A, 224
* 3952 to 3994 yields 6.9 A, 223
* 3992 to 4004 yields 2.2 A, 230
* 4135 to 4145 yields -0.9 A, 398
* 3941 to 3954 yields 1.6 A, 222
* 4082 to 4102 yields 1.0 A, 322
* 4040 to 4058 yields 4.7 A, 230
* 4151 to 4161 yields -4.8 A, 555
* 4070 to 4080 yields 0.4 A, 315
